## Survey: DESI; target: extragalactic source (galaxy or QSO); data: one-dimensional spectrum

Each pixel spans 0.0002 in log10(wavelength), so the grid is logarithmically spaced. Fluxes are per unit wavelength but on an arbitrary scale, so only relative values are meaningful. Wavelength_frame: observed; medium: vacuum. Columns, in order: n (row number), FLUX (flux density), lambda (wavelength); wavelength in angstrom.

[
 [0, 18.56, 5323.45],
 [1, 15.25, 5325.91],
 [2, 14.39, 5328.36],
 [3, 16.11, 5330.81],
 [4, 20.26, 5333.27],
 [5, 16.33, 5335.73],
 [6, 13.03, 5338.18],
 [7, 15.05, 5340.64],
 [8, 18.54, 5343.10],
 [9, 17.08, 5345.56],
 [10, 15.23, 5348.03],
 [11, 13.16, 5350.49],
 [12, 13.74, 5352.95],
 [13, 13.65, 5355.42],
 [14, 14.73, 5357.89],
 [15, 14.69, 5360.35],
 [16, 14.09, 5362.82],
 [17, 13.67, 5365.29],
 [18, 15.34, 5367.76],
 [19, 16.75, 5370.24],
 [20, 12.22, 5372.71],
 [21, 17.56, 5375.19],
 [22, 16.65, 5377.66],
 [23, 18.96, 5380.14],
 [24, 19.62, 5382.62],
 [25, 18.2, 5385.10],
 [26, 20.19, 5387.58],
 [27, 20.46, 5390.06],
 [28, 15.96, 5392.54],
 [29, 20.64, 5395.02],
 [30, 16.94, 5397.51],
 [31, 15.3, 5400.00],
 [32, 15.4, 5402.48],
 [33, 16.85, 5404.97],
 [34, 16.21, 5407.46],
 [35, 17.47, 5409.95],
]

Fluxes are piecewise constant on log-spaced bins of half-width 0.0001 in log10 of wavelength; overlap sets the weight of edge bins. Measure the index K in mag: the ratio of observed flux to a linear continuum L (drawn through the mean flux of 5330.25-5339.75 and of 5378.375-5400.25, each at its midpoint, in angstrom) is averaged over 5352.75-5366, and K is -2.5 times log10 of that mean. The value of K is 0.22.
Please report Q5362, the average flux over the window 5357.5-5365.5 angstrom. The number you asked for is 14.3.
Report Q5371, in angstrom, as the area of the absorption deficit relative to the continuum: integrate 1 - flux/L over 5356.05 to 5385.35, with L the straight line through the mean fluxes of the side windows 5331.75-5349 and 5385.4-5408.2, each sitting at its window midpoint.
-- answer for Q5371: 2.0 angstrom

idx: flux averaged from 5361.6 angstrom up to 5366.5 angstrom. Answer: 13.9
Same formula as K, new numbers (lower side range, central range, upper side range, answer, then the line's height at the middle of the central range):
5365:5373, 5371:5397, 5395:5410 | -0.15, 15.7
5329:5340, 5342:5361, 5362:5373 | 0.02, 15.4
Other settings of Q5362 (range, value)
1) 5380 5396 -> 19.1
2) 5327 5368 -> 15.2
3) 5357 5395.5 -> 16.8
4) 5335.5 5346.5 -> 16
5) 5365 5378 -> 15.4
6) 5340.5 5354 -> 15.5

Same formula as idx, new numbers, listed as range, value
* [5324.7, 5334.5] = 16.5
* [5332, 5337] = 18.2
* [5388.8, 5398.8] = 18.5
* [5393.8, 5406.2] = 17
